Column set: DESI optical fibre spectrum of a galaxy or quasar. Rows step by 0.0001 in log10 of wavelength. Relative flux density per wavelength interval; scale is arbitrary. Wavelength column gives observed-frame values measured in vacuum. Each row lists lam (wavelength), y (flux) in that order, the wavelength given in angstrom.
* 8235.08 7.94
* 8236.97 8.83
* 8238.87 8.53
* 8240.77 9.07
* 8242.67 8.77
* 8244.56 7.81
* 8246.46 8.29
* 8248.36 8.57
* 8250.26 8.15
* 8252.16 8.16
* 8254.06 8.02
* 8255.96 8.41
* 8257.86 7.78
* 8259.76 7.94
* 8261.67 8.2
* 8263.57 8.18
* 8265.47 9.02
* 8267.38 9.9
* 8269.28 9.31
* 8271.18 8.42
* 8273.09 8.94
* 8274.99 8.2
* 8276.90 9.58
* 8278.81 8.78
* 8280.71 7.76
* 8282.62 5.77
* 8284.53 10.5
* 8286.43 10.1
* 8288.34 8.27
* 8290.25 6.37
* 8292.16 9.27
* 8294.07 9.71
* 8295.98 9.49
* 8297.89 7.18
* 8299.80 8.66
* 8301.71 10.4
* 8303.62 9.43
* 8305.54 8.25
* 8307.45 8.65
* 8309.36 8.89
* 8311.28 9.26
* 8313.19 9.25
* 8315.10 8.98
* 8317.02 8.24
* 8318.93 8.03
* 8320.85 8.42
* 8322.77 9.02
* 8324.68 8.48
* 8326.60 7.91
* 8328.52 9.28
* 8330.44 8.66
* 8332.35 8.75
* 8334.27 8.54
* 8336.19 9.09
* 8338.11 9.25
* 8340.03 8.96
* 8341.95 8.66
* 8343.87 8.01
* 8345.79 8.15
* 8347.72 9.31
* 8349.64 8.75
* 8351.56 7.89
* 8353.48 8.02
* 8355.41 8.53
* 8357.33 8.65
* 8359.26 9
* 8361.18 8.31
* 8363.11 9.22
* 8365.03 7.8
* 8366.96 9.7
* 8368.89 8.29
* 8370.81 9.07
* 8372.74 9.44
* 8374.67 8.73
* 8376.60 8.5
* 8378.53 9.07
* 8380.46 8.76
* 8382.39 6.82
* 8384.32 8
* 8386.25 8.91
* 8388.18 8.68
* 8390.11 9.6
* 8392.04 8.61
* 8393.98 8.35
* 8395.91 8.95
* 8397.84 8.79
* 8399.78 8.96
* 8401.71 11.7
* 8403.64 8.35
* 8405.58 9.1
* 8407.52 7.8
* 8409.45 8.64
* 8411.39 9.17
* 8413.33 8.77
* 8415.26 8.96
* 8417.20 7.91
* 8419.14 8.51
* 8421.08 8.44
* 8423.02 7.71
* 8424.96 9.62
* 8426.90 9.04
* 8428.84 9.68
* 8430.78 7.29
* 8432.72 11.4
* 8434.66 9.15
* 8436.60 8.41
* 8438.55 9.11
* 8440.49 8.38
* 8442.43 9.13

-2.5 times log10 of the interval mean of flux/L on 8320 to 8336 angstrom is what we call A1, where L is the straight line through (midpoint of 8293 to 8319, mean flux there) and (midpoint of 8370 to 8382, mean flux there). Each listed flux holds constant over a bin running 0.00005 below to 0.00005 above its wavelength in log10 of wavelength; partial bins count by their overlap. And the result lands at 0.03 mag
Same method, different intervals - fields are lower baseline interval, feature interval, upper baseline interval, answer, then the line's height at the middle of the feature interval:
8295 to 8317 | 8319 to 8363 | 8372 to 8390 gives 0.02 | 8.76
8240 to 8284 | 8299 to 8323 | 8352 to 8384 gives -0.05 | 8.49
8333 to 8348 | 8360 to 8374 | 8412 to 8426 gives -0.02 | 8.67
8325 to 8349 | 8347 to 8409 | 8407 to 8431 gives -0.01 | 8.67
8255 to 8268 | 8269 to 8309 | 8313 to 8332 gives -0.02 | 8.52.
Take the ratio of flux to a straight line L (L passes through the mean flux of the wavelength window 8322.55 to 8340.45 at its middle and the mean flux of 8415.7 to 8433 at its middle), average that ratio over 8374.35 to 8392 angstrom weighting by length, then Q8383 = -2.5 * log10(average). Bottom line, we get 0.03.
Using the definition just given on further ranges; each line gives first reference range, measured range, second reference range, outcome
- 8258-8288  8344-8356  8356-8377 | 0.05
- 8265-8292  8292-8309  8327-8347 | -0.04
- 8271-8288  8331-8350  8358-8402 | 0.00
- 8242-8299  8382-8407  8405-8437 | -0.01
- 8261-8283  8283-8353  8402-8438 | -0.01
